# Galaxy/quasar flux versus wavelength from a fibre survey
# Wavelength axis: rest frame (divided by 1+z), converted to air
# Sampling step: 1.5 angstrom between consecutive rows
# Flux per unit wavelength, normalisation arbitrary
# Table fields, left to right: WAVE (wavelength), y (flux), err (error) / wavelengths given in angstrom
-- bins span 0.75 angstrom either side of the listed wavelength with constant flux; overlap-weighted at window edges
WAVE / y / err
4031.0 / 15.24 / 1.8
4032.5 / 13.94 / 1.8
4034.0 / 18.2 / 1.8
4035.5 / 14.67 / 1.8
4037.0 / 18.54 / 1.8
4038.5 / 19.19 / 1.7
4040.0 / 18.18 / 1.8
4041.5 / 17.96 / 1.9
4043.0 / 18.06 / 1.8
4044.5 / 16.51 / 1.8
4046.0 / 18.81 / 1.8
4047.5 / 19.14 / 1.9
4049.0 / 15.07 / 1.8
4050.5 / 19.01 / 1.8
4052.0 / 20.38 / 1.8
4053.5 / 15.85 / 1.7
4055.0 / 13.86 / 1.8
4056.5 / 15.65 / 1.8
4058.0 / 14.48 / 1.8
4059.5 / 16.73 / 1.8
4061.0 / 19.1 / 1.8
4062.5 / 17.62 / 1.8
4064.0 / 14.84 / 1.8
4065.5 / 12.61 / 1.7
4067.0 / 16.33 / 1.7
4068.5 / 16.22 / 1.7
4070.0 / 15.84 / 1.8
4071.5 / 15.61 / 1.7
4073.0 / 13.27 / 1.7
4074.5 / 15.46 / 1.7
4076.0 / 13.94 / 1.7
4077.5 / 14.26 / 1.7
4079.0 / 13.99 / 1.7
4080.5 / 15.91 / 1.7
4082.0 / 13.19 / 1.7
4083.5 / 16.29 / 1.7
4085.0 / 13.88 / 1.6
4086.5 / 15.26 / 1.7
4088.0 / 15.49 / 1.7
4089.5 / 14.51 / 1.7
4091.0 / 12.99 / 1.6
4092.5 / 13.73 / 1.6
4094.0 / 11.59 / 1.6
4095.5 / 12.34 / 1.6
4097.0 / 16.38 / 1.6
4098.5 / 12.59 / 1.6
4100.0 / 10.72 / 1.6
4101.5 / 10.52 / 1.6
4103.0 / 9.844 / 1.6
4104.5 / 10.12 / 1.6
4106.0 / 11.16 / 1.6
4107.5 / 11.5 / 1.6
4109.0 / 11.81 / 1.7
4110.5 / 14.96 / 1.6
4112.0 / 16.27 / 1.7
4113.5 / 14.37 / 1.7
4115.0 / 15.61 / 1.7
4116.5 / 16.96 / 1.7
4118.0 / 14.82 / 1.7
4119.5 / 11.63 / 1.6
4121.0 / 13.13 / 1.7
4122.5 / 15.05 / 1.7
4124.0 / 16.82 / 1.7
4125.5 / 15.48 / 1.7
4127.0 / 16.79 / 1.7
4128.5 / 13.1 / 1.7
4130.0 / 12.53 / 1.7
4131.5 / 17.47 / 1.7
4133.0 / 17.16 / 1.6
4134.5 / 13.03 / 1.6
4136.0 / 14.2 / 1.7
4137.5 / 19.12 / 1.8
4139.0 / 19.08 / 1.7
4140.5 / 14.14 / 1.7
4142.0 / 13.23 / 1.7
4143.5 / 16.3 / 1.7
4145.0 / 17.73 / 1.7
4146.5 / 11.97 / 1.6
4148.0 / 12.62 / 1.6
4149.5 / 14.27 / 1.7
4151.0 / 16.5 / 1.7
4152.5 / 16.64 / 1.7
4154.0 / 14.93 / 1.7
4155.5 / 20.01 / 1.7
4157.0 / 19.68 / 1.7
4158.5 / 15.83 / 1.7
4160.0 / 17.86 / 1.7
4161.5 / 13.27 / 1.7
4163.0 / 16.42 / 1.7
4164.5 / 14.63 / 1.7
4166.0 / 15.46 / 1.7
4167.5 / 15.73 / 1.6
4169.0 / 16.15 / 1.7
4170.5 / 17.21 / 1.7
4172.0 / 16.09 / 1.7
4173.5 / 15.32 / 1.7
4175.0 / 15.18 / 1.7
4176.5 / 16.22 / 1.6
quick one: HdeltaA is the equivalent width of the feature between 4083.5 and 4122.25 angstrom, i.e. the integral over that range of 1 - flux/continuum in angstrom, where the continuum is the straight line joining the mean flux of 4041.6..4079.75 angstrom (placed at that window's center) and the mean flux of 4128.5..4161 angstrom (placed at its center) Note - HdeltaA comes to 6.3 angstrom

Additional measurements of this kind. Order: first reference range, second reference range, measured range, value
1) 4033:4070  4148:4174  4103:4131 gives 4.29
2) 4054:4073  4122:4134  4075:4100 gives 2.47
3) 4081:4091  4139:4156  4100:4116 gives 2.51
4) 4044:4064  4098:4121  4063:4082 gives 0.98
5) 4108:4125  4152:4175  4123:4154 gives 0.03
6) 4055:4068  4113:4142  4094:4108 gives 3.43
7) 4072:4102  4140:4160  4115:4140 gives -0.48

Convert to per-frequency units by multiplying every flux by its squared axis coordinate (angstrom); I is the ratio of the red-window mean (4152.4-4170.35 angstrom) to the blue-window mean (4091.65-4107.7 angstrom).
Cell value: 1.42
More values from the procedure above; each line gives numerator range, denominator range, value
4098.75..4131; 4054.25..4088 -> 0.91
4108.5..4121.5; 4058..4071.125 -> 0.92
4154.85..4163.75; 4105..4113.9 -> 1.33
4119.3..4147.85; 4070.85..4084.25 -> 1.06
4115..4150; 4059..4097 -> 1.04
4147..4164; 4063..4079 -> 1.13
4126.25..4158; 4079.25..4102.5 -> 1.18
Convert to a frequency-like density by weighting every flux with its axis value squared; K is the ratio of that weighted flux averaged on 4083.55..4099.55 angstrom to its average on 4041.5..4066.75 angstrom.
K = 0.8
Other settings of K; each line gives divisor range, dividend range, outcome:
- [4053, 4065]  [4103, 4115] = 0.83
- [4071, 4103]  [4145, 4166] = 1.18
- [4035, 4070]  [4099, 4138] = 0.85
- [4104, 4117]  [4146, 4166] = 1.18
